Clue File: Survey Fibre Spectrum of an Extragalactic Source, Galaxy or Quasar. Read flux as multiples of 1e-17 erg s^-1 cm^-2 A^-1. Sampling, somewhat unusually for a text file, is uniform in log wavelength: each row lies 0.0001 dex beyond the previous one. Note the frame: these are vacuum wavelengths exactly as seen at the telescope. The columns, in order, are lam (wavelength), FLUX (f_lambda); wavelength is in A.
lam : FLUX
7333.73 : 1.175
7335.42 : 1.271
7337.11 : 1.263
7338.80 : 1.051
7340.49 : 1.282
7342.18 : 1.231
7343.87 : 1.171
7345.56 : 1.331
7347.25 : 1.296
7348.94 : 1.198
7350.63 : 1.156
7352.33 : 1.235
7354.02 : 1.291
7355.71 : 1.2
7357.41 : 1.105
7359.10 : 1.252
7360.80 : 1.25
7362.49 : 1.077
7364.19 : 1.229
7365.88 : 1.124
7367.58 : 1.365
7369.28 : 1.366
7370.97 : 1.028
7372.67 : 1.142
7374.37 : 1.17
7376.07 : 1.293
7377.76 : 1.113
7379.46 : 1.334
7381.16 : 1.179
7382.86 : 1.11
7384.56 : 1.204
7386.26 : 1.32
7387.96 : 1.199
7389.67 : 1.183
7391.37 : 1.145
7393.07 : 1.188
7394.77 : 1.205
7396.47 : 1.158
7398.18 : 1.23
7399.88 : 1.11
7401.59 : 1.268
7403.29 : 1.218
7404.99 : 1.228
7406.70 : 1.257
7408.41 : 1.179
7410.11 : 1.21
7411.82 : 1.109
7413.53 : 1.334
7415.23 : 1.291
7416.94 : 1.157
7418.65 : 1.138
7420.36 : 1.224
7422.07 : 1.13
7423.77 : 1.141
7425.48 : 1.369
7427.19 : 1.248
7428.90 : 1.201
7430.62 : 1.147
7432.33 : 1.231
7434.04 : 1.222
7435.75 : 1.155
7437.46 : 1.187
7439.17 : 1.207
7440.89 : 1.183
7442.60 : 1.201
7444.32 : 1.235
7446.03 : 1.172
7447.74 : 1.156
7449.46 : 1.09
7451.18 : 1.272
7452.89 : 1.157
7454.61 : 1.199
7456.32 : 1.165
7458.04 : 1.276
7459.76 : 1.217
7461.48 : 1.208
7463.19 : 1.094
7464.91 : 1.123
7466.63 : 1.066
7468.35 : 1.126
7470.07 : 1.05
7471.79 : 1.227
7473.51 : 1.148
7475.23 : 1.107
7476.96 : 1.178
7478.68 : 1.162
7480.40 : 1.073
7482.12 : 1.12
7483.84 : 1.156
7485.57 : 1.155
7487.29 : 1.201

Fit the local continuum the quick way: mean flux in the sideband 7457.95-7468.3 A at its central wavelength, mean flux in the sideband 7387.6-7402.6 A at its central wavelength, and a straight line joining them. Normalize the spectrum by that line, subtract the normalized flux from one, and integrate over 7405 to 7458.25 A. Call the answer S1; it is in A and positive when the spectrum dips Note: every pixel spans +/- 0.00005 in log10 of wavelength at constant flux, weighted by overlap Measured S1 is -1.5 A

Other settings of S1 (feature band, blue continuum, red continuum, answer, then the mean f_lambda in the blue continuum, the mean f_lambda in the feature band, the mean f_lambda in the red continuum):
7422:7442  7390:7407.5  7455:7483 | -0.50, 1.2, 1.2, 1.15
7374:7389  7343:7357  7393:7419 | 0.03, 1.23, 1.21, 1.21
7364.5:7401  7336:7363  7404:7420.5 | 0.41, 1.21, 1.2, 1.21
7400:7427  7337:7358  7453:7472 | -0.75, 1.22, 1.21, 1.16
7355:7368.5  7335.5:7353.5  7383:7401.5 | 0.14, 1.22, 1.2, 1.19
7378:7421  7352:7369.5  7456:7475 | -0.35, 1.22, 1.21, 1.15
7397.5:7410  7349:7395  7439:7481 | -0.26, 1.2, 1.21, 1.16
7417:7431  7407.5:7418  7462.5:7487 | -0.03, 1.21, 1.2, 1.13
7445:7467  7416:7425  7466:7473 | -0.74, 1.17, 1.17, 1.12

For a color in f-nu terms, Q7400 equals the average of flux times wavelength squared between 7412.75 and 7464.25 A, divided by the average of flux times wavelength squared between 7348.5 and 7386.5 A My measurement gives 1.02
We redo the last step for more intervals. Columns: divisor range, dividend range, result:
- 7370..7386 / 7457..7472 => 1.00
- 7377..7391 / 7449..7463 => 1.01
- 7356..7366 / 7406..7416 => 1.06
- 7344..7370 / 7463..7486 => 0.95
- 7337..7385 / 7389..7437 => 1.01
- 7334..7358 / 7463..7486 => 0.96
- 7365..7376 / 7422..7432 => 1.02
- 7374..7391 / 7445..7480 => 0.98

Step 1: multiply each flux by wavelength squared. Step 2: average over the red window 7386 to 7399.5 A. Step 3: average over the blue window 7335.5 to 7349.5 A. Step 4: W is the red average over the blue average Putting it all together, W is 1.0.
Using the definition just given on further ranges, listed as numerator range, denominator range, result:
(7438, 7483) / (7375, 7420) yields 0.98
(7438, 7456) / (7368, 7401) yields 1.01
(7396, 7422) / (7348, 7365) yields 1.02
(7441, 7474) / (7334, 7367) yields 0.99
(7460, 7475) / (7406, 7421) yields 0.95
